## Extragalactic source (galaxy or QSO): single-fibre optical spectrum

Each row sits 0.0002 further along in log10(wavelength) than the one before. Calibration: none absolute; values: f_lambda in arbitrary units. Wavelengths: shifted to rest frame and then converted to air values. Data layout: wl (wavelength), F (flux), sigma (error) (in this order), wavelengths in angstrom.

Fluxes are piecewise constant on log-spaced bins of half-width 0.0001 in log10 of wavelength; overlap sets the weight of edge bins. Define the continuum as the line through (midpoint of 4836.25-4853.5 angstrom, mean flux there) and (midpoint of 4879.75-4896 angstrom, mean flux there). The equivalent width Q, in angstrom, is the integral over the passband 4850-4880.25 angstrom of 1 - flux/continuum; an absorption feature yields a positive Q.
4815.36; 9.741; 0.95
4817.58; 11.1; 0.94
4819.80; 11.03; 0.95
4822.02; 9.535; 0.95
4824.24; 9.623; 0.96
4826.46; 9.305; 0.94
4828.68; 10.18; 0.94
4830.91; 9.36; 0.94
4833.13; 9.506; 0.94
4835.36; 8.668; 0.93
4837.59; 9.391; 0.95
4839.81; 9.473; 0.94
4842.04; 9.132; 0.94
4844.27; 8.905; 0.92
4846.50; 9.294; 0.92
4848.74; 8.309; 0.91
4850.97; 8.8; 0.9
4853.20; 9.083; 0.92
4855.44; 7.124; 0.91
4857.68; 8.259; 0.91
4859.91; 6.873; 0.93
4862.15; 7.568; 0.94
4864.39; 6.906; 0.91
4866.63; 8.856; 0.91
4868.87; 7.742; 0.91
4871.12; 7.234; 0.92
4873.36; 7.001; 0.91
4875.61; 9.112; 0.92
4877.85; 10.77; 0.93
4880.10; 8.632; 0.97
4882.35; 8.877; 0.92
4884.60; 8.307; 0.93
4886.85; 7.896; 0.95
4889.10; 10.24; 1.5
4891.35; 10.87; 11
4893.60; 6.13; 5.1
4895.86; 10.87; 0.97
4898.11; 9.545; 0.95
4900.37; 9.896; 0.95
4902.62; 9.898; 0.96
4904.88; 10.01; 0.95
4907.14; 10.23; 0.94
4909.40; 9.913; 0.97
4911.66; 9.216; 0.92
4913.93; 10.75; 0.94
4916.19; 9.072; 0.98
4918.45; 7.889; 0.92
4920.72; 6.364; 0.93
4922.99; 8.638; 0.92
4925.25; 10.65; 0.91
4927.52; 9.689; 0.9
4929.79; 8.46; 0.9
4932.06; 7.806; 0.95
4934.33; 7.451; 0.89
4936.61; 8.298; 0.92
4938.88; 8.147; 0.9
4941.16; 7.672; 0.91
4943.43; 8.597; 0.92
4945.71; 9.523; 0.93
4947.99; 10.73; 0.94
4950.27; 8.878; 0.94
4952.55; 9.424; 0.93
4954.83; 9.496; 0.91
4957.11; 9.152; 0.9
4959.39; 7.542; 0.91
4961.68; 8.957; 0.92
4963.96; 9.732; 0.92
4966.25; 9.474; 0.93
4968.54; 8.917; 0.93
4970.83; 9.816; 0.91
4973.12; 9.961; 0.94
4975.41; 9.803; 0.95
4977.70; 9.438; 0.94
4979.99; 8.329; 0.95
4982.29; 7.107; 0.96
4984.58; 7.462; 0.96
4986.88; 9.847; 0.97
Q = 2.8 angstrom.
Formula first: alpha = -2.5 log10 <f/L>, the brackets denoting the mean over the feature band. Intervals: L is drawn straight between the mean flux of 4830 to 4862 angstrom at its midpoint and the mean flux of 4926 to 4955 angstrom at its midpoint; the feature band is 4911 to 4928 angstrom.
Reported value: -0.03 mag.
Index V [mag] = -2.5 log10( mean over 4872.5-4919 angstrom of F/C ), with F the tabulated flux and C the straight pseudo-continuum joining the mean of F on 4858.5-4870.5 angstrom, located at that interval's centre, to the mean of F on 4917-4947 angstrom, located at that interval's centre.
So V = -0.17 mag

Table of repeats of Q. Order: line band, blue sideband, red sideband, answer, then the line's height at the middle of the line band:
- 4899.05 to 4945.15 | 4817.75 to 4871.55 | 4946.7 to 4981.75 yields 0.8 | 9.11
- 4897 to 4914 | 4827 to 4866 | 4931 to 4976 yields -2.0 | 8.82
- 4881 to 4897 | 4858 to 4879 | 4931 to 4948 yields -1.8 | 8.12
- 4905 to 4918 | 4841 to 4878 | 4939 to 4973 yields -1.5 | 8.71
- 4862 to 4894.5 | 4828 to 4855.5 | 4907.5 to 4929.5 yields 2.3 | 9.11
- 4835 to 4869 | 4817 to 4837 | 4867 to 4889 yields 2.8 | 9.14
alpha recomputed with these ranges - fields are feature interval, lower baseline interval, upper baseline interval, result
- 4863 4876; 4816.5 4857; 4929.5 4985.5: 0.187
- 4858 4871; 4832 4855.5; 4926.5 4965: 0.174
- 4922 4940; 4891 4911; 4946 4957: 0.115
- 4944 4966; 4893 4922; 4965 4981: 0.012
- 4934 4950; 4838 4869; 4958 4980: 0.041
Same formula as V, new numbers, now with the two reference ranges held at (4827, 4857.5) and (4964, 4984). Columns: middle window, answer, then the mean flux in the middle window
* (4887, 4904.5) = -0.06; 9.56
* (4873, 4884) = 0.01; 8.98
